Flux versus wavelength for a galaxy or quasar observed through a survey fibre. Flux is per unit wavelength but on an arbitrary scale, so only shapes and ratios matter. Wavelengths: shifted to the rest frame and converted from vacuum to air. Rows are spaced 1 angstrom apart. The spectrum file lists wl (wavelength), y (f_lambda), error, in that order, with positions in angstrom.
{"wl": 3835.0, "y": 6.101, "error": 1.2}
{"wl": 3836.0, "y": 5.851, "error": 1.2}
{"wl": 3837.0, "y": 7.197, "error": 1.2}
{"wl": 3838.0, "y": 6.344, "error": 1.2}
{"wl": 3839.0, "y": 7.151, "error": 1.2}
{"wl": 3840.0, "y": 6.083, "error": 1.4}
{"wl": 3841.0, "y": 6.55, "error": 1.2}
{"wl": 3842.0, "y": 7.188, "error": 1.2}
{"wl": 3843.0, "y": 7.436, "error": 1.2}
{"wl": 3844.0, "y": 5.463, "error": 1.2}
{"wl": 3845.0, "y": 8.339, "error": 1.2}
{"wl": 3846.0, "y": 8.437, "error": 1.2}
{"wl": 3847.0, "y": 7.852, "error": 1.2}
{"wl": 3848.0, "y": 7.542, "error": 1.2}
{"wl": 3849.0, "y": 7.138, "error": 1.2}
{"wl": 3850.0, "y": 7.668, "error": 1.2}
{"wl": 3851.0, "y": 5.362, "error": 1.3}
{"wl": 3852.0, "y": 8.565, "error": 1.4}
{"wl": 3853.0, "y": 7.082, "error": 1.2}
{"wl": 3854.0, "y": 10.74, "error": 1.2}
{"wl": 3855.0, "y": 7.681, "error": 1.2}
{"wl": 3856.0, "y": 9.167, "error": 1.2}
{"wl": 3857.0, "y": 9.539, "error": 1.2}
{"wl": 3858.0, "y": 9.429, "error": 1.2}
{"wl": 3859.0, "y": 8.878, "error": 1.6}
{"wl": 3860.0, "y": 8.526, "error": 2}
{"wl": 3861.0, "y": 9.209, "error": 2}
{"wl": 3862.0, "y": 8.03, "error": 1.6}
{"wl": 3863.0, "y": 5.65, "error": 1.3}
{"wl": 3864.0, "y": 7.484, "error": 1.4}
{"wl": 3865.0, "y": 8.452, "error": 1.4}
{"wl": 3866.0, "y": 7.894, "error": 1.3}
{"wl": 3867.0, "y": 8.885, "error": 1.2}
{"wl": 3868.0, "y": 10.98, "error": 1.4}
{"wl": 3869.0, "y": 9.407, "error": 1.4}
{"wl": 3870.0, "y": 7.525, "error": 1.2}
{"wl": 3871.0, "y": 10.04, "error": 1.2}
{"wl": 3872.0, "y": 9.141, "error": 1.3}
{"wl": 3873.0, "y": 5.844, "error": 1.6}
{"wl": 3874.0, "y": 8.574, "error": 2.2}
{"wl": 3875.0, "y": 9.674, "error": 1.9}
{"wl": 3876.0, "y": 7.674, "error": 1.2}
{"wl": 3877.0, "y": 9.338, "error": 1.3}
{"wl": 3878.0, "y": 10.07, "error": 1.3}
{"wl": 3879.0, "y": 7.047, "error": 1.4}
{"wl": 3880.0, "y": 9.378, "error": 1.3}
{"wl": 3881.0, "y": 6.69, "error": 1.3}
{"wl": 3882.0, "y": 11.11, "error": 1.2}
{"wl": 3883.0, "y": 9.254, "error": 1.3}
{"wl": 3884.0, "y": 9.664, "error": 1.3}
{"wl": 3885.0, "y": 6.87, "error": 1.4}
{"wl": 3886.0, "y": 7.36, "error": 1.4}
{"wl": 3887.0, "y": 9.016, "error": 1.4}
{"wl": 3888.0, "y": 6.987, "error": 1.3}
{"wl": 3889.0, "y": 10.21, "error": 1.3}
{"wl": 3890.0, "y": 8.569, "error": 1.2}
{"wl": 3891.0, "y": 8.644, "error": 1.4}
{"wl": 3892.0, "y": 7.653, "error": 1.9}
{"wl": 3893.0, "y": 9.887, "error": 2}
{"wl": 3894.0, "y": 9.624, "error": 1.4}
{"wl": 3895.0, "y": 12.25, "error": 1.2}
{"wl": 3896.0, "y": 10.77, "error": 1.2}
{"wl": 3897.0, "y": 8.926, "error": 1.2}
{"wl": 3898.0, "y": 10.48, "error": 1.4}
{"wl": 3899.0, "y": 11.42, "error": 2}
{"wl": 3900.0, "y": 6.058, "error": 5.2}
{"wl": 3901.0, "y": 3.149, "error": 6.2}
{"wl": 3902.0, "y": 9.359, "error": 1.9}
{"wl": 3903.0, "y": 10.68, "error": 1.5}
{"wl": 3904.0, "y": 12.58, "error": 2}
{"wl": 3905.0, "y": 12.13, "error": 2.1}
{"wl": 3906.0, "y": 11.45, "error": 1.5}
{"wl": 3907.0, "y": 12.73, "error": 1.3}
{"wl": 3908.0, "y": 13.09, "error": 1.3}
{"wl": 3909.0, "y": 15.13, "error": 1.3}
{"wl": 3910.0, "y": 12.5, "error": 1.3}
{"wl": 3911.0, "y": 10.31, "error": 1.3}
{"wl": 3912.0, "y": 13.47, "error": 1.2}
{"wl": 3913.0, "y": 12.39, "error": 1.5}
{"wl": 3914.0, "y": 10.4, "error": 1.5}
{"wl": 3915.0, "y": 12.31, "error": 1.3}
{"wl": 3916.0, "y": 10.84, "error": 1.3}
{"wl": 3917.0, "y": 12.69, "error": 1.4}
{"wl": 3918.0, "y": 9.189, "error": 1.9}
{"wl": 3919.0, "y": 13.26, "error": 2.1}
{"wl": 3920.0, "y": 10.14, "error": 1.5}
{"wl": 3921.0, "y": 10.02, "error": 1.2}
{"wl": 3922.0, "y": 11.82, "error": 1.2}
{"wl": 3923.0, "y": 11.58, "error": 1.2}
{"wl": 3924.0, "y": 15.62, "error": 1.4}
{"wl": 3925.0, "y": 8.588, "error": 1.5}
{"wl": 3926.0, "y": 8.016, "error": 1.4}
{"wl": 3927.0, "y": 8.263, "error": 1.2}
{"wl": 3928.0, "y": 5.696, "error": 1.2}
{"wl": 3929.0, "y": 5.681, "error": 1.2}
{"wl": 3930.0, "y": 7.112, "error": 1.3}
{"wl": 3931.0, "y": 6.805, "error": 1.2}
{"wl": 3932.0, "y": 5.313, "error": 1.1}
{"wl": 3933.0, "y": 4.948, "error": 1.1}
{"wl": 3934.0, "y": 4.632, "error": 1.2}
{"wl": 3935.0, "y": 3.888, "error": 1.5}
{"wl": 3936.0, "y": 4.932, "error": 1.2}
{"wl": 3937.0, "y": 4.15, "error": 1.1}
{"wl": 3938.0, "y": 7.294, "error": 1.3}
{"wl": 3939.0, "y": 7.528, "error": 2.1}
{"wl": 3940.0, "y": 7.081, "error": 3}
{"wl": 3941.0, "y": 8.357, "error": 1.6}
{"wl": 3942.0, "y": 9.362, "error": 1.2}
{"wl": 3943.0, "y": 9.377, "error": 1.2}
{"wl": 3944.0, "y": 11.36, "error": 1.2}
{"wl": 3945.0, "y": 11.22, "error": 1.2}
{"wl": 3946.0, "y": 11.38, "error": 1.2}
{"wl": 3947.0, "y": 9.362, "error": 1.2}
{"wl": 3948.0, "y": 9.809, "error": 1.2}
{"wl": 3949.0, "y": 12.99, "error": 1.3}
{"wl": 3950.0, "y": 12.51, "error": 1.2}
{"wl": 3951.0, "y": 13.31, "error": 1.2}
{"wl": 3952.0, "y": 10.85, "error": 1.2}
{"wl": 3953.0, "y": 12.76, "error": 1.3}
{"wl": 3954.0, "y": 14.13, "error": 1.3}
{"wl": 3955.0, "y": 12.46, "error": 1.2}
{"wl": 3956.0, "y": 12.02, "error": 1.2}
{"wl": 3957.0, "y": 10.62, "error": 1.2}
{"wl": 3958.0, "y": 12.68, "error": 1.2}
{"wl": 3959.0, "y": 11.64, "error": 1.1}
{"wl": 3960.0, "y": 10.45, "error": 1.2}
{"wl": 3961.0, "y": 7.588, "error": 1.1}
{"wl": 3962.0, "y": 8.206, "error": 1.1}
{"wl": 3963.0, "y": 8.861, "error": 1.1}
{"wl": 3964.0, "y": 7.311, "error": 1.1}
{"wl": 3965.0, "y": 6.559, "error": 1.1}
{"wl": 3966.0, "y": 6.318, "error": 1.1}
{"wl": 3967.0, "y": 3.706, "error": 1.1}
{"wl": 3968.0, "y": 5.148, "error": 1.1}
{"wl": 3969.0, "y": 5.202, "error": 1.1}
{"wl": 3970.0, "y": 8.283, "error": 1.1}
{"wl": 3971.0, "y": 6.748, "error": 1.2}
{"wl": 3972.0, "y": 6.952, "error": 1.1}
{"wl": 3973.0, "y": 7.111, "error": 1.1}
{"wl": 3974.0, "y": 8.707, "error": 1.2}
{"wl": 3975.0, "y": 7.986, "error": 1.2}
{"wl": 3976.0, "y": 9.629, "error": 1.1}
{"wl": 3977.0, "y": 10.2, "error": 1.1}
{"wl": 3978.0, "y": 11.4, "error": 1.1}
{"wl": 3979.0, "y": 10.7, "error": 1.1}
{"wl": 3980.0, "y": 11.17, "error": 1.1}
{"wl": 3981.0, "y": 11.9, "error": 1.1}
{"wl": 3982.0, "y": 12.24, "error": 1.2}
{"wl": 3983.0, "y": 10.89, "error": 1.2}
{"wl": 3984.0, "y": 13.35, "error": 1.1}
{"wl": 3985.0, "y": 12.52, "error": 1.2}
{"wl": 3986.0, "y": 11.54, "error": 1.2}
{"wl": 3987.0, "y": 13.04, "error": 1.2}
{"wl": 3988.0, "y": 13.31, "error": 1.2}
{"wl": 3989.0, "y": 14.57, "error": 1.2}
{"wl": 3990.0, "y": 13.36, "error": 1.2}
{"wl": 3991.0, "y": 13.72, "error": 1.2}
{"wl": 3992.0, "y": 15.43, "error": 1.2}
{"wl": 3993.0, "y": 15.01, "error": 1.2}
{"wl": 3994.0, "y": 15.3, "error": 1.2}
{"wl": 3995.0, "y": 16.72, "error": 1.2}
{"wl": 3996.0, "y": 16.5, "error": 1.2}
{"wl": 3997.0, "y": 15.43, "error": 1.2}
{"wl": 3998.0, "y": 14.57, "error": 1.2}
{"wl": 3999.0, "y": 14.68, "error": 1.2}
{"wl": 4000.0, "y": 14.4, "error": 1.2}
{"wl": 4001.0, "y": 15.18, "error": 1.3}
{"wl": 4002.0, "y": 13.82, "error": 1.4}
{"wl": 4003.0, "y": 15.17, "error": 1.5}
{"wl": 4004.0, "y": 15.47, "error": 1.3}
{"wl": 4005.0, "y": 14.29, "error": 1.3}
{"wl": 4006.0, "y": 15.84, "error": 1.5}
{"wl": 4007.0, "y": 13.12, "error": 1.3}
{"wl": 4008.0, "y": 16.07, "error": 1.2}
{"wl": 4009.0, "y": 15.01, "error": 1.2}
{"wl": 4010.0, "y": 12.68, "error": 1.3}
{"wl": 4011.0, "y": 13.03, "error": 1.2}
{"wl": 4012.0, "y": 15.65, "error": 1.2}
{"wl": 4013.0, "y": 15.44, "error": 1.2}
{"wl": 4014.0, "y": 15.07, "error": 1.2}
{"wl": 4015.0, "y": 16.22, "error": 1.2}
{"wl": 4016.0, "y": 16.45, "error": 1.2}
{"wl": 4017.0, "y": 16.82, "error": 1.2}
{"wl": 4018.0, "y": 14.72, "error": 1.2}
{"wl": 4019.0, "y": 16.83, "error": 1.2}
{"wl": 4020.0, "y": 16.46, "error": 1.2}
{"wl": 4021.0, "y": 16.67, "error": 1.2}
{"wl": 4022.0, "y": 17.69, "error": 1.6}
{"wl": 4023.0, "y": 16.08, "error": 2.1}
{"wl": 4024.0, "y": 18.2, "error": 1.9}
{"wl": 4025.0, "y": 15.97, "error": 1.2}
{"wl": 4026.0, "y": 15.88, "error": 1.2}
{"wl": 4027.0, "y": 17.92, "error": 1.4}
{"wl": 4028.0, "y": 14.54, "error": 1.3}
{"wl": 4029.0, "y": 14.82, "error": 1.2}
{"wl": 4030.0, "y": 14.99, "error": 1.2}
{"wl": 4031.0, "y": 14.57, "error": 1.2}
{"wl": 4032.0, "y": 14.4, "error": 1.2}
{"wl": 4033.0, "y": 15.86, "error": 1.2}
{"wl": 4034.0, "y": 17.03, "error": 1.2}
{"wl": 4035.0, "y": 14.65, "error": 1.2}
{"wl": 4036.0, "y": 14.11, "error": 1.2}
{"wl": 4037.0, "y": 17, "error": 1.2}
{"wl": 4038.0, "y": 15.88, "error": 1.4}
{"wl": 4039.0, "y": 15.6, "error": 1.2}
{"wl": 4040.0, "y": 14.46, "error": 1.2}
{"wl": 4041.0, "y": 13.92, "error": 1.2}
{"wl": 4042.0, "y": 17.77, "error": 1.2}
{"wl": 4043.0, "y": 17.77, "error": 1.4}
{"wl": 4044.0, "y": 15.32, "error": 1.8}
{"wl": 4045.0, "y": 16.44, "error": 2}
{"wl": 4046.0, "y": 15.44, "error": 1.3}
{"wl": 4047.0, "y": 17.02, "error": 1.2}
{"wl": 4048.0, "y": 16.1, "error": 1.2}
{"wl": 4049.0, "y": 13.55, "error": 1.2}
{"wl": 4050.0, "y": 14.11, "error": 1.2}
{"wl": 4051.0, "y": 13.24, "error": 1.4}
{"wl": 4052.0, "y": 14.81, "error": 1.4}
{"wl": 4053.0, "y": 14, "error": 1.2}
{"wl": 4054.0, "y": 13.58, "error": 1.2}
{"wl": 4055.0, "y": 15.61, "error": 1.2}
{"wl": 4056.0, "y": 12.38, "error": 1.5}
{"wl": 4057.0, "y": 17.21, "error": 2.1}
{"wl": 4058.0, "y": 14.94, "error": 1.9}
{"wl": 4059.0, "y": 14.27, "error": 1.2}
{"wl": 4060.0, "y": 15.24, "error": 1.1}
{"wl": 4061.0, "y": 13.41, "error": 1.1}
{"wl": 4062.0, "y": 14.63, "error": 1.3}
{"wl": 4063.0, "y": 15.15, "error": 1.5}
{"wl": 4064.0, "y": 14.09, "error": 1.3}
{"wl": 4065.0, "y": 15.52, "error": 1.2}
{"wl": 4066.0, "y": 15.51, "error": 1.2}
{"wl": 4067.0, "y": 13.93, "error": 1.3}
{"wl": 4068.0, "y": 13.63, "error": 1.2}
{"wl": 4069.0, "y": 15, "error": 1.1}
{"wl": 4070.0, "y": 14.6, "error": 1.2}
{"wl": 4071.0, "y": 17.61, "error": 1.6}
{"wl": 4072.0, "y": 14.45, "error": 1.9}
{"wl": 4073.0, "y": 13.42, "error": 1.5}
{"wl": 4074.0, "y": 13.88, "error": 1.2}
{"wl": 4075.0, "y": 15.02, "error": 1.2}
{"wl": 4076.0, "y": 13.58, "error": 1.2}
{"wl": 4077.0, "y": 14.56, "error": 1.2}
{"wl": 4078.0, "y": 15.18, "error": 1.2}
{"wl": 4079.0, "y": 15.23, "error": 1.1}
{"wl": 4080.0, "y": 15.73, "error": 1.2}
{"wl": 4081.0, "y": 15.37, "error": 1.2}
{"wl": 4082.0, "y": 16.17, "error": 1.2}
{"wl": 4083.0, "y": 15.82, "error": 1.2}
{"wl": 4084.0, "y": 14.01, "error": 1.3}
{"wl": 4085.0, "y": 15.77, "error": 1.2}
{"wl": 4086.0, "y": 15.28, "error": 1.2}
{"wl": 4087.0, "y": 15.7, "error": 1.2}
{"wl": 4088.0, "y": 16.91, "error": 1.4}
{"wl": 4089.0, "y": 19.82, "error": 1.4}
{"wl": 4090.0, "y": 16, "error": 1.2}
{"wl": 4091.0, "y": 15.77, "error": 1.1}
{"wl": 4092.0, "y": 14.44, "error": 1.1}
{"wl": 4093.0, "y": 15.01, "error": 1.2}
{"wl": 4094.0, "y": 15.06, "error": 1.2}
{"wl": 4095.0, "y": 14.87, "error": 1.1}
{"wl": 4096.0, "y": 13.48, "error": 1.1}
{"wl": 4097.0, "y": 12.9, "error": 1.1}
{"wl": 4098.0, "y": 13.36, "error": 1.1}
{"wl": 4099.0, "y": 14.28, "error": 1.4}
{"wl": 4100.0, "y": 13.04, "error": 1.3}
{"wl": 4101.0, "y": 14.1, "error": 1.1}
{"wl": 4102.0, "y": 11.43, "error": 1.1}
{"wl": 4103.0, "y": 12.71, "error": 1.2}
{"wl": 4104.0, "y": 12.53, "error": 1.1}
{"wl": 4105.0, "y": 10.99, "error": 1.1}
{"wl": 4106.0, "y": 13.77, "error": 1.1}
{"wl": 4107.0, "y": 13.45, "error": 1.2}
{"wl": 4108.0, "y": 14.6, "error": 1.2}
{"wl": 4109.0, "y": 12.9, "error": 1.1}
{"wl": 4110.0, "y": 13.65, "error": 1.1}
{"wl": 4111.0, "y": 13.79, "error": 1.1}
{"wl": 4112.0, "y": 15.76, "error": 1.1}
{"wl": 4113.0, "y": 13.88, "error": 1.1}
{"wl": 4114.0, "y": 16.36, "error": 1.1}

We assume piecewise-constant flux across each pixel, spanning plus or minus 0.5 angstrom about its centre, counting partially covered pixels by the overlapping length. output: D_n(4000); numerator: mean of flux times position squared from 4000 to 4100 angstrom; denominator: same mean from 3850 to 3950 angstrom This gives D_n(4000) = 1.79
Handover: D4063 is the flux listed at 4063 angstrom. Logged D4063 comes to 15.15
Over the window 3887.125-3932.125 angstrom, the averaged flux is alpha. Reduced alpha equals 10.1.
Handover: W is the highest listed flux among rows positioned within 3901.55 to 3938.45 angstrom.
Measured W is 15.62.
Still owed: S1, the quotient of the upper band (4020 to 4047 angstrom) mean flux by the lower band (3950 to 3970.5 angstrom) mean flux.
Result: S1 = 1.7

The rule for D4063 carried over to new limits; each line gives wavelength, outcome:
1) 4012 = 15.65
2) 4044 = 15.32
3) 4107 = 13.45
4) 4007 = 13.12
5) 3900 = 6.058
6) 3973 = 7.111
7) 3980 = 11.17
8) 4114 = 16.36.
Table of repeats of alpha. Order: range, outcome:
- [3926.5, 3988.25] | 9.12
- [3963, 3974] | 6.56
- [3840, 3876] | 8.12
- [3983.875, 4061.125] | 15.1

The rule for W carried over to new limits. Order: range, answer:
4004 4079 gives 18.2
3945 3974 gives 14.13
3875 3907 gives 12.73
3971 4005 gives 16.72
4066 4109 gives 19.82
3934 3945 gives 11.36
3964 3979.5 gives 11.4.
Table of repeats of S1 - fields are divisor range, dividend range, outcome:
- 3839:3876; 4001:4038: 1.92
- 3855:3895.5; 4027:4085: 1.72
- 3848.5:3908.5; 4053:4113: 1.63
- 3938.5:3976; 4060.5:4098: 1.61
